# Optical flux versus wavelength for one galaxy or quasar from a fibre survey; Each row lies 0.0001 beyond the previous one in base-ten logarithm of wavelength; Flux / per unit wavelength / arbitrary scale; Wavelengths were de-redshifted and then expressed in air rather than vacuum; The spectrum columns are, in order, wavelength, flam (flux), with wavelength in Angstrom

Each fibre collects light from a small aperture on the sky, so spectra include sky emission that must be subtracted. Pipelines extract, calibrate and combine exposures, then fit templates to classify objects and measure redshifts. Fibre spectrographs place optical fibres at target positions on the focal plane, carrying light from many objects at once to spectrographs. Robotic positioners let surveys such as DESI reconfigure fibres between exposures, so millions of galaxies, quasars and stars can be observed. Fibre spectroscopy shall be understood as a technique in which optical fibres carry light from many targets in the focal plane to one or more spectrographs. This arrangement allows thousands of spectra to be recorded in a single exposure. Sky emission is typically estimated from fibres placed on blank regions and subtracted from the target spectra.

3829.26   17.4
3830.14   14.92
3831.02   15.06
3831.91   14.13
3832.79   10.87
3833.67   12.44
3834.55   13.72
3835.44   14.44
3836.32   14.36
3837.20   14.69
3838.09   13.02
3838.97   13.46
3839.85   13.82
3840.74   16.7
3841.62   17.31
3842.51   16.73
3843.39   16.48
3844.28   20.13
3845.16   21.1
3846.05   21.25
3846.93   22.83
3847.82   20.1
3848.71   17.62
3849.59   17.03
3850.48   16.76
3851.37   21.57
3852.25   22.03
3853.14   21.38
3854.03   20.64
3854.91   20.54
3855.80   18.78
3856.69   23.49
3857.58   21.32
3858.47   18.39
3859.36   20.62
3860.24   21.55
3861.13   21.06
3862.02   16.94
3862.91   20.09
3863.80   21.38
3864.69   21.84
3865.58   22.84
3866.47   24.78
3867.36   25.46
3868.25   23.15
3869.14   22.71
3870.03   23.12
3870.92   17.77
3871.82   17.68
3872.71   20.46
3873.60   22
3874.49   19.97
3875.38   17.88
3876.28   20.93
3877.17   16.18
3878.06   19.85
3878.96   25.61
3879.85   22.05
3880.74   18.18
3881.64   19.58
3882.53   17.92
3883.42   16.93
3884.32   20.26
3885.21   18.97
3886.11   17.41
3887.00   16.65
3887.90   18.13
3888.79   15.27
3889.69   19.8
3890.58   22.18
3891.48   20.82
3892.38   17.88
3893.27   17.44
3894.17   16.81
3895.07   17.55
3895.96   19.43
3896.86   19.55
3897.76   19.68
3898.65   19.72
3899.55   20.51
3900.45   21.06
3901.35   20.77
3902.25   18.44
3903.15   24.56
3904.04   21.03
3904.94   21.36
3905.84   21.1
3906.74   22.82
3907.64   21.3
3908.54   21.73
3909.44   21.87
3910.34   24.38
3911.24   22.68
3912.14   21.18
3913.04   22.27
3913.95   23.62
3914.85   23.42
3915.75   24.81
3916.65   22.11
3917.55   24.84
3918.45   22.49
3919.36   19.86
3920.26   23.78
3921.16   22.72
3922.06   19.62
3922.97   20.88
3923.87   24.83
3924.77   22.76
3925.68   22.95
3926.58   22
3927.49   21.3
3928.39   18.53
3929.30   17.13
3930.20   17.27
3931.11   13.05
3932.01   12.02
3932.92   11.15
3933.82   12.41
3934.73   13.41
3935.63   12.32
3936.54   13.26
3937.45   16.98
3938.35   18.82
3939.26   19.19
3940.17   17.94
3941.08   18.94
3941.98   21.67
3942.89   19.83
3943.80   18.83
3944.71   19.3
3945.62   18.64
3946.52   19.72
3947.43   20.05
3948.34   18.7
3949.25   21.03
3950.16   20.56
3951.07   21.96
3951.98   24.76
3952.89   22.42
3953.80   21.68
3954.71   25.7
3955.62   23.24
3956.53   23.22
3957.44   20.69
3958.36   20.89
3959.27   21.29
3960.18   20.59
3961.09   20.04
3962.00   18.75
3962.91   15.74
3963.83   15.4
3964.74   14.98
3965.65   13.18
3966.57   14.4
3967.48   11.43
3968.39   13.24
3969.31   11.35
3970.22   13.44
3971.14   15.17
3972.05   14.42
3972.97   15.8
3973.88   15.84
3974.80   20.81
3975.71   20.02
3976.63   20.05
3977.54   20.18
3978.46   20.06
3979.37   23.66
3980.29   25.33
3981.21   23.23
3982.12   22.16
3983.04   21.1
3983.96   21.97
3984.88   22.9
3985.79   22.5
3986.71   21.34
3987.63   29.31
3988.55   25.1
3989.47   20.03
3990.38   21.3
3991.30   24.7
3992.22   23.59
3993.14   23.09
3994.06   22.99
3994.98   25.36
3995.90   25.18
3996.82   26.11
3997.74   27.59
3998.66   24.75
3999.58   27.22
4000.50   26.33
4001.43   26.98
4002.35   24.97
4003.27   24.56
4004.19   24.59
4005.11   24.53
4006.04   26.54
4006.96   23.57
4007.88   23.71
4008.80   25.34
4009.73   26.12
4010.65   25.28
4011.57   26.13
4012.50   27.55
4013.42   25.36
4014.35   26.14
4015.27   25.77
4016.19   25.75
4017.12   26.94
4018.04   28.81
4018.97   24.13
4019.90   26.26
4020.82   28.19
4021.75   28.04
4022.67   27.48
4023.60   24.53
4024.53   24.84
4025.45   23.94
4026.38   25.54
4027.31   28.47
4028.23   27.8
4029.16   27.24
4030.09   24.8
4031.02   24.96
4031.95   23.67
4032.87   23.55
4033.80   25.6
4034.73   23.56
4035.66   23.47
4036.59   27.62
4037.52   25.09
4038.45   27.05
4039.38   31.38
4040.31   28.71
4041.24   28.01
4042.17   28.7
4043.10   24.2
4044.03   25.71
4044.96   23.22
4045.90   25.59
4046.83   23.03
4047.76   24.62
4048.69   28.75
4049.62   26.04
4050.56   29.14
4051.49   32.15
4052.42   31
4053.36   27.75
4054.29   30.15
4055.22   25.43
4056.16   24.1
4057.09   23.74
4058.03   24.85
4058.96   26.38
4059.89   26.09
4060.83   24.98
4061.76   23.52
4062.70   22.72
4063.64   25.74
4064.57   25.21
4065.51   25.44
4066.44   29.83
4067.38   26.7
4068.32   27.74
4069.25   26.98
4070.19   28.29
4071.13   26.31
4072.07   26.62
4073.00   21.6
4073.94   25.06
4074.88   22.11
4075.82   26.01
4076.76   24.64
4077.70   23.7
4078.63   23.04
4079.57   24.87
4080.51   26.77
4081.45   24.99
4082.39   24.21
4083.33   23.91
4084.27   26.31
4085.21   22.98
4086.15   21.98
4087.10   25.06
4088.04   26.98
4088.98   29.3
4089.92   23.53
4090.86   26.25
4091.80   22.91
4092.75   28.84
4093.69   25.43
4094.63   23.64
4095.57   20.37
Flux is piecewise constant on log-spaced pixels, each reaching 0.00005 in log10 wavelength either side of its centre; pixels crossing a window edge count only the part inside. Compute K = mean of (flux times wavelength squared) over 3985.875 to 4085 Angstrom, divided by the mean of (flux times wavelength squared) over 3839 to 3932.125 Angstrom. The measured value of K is 1.4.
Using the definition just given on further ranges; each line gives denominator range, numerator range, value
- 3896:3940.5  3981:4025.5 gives 1.30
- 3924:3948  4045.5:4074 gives 1.58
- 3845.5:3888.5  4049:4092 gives 1.41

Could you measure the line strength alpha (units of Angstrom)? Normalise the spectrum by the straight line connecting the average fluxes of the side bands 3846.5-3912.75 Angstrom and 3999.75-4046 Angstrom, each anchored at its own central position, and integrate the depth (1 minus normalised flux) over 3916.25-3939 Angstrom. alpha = 3.60 Angstrom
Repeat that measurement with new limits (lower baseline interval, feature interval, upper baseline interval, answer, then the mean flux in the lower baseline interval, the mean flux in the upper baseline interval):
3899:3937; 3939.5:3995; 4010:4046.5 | 6.8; 20.2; 26.1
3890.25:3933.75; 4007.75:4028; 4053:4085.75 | -2.0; 20.5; 25.4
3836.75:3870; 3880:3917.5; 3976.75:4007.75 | 1.5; 19.8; 24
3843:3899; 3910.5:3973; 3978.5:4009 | 9.2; 20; 24.2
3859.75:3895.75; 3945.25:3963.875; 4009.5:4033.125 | 1.9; 19.9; 26.1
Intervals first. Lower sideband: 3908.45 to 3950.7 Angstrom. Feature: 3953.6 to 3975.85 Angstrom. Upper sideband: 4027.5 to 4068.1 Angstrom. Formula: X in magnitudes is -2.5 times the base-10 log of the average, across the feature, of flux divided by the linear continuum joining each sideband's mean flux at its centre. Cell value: 0.22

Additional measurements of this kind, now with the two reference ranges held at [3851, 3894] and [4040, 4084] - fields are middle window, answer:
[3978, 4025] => -0.03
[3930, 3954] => 0.24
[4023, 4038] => -0.01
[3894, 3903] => 0.07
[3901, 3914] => -0.03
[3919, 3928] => -0.02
